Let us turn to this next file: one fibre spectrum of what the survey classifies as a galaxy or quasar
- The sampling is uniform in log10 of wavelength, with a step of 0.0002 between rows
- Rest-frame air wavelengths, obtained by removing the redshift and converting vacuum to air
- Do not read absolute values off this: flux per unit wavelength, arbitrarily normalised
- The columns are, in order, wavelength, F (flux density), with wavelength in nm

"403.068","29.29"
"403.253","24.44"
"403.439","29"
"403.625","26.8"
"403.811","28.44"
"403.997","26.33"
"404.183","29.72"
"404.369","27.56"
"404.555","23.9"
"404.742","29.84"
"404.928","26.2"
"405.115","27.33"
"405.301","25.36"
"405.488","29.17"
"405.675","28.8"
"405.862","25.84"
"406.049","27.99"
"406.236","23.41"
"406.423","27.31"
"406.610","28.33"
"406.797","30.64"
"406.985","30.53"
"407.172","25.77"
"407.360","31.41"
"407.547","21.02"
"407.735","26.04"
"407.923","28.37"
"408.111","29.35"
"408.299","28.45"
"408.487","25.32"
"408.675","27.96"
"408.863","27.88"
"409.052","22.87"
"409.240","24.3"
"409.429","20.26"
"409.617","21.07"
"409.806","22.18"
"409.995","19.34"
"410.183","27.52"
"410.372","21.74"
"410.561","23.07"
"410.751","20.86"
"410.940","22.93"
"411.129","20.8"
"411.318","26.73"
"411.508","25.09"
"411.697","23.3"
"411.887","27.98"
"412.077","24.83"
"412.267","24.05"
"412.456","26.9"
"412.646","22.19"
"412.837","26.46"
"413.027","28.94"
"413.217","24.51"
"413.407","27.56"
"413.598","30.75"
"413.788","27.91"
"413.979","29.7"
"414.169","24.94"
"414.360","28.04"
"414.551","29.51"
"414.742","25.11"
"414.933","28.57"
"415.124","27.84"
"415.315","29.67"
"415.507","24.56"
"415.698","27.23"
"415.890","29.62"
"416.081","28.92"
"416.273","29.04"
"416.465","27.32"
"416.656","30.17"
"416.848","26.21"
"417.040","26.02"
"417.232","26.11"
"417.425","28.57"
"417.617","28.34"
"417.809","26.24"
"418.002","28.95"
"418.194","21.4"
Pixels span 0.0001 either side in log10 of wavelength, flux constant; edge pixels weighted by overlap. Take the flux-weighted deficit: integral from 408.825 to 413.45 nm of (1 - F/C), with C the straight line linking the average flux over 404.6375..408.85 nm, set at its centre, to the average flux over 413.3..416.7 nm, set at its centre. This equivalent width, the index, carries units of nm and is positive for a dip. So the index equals 0.625 nm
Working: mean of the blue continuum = 27.5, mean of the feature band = 24.1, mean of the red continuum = 28.1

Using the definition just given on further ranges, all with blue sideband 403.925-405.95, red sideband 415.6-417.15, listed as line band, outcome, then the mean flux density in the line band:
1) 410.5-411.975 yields 0.21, 23.8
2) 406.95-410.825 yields 0.37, 24.9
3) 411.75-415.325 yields 0.11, 27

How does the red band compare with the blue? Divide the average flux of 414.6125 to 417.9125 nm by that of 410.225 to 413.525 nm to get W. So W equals 1.12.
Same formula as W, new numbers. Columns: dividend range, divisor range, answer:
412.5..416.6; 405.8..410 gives 1.06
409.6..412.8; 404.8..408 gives 0.87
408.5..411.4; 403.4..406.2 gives 0.85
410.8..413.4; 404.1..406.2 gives 0.92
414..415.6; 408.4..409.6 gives 1.12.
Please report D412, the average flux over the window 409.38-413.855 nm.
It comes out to 24.5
